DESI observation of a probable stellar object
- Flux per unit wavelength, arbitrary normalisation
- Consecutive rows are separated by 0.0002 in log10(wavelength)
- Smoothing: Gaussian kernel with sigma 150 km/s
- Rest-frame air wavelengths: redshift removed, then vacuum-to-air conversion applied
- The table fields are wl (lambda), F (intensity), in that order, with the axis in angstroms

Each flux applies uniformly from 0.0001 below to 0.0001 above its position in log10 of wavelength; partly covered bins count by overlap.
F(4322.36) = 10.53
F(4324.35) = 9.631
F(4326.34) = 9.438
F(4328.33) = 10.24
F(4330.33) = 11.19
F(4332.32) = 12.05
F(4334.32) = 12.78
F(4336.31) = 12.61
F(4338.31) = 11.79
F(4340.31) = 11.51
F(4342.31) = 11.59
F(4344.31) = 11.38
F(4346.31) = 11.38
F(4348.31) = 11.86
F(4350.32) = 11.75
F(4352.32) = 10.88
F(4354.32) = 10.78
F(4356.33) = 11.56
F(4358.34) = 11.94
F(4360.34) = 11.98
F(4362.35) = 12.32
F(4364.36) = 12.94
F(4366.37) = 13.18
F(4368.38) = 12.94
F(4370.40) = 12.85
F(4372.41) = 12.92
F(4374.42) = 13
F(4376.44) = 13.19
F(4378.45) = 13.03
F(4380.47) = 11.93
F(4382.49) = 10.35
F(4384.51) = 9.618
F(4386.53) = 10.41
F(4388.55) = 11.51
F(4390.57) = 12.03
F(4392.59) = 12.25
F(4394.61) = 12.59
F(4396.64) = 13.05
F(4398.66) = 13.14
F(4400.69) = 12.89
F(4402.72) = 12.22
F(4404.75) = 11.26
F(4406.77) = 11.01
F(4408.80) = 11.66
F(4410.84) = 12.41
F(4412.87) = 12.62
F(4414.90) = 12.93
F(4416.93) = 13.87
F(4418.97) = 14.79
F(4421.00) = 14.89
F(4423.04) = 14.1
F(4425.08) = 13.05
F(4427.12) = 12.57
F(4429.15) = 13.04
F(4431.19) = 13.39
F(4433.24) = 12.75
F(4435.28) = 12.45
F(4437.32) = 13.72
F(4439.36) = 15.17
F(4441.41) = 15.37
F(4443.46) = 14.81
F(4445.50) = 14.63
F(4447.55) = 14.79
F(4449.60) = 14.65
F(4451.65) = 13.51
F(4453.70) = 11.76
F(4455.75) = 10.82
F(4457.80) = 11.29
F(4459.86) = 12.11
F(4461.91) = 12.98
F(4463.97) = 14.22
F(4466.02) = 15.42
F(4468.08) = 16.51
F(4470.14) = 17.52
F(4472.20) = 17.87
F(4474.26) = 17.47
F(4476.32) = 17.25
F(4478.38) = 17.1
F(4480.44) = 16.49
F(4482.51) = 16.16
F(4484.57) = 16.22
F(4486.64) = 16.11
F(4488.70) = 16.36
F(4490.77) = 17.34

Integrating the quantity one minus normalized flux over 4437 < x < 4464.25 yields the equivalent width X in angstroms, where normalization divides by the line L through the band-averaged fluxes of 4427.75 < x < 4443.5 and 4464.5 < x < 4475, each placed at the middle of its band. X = 2.67 angstroms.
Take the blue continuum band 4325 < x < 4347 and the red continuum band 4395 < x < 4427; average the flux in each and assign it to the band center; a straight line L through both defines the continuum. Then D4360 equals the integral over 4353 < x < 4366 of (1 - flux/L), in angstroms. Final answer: -0.1 angstroms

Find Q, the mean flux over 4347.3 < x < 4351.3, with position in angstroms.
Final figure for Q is 11.8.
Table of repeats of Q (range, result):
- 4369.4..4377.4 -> 13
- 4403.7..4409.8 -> 11.3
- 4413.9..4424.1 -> 14.1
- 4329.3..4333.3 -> 11.6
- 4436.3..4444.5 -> 14.8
